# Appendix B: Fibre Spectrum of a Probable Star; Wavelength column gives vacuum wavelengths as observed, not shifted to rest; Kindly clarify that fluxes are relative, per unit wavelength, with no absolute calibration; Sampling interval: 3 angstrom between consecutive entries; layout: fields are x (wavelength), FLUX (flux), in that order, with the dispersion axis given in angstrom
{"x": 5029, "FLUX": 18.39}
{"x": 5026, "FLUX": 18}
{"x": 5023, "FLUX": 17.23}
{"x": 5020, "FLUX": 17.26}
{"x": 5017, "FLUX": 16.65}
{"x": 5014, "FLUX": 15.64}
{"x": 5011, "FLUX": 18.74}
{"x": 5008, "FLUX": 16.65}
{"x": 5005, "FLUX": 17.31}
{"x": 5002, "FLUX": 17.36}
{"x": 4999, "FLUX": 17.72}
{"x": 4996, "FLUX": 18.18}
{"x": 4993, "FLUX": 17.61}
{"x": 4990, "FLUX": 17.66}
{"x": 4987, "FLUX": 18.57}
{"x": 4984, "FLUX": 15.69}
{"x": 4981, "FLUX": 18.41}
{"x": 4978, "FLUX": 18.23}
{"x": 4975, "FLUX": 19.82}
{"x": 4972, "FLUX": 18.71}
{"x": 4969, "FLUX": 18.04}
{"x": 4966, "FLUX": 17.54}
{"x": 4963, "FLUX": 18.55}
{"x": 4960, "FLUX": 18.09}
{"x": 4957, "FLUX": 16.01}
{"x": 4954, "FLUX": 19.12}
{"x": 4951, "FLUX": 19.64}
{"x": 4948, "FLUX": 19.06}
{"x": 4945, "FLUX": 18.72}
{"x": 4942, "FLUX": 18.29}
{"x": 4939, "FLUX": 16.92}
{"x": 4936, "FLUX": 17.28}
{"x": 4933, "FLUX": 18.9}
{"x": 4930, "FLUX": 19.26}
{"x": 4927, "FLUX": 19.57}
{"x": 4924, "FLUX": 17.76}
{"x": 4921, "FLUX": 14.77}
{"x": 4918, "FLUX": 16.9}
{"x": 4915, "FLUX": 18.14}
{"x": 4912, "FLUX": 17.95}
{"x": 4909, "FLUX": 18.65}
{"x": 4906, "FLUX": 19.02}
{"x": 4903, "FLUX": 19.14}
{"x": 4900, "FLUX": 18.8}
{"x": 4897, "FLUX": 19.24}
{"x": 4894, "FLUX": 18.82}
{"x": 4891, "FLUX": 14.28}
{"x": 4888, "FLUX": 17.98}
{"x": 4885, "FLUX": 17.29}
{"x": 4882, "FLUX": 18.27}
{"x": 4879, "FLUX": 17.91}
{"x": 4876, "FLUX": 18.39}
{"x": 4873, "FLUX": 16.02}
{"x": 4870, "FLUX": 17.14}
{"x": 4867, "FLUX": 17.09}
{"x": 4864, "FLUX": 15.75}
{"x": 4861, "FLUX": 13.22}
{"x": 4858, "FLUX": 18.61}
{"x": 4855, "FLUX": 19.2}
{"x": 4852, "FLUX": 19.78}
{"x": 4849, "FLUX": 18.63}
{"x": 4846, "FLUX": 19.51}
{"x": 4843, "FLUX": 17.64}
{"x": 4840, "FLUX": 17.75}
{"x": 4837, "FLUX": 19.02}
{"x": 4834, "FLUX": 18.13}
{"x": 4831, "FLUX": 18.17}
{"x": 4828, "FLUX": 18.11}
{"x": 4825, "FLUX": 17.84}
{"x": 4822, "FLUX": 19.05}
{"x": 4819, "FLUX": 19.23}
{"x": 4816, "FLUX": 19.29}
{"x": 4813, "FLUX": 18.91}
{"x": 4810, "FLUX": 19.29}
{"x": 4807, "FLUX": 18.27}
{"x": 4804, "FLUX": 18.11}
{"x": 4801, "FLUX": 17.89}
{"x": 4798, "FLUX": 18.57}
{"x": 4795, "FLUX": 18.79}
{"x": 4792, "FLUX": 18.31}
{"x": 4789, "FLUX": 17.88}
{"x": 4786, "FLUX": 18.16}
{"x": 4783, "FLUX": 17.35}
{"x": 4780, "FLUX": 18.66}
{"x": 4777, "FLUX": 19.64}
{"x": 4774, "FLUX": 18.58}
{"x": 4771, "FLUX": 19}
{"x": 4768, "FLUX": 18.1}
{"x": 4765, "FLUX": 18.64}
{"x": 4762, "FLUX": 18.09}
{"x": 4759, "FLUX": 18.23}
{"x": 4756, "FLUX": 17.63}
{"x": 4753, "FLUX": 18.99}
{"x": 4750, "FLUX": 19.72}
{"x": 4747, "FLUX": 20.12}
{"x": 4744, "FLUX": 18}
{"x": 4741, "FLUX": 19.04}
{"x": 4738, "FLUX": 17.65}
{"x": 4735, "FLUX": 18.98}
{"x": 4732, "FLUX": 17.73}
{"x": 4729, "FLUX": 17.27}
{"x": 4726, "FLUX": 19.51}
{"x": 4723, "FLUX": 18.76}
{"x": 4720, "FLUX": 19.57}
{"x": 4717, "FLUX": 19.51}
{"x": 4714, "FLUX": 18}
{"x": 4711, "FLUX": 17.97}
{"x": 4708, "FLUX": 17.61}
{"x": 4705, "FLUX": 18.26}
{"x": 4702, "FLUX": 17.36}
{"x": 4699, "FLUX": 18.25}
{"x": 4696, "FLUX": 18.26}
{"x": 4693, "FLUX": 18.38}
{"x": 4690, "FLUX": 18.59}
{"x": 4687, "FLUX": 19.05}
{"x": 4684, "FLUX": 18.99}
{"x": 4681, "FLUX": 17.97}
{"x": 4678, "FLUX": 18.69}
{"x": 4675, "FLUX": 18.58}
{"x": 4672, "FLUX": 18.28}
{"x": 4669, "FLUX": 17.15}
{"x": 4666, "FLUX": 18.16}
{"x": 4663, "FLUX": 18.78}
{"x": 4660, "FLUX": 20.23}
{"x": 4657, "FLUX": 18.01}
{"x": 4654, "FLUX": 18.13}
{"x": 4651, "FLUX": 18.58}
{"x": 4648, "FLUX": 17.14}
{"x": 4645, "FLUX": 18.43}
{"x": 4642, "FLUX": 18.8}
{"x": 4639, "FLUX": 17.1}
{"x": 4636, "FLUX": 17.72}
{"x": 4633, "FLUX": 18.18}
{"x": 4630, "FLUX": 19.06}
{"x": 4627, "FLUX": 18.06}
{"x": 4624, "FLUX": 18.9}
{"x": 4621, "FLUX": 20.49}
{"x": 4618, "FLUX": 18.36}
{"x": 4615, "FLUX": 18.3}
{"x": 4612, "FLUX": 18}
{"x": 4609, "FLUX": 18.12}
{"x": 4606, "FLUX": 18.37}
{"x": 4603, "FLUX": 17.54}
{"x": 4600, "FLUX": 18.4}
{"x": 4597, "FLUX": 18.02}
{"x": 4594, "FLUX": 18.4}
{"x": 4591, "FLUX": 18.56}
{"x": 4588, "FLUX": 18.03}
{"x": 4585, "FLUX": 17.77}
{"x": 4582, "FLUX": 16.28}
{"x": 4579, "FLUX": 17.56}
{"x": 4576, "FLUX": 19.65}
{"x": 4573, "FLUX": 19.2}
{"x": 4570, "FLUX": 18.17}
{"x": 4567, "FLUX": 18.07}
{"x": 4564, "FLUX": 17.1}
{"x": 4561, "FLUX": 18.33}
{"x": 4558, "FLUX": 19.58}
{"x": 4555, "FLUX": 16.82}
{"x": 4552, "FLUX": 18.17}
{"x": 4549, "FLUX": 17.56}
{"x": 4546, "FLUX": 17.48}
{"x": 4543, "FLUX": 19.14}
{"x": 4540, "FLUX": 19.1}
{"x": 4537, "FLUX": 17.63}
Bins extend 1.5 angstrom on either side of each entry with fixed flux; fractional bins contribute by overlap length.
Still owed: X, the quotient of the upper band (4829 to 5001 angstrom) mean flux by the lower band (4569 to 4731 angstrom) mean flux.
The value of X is 0.98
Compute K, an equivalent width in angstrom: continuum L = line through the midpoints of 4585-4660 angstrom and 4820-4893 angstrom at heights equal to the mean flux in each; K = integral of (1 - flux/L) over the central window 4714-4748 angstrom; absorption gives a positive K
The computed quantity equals -1.23 angstrom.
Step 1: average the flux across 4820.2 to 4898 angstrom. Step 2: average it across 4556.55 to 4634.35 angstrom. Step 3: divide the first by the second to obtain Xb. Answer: 0.97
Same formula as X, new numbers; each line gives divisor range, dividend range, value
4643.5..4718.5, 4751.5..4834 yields 1.01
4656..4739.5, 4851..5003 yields 0.97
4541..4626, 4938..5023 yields 0.98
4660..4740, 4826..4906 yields 0.97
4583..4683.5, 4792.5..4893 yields 0.98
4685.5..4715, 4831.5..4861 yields 1.01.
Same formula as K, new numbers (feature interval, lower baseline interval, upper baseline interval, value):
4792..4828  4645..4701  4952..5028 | -1.0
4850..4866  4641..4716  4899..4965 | 0.8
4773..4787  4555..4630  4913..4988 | -0.2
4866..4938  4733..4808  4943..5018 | 1.1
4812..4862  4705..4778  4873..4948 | -0.4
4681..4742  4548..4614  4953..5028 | -1.6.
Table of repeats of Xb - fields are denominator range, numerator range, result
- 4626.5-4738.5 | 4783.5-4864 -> 1.00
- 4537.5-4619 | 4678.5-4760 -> 1.02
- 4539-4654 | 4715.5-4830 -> 1.02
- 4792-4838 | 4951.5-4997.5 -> 0.97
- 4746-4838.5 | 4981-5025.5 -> 0.93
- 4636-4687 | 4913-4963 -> 0.98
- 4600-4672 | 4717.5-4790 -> 1.01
